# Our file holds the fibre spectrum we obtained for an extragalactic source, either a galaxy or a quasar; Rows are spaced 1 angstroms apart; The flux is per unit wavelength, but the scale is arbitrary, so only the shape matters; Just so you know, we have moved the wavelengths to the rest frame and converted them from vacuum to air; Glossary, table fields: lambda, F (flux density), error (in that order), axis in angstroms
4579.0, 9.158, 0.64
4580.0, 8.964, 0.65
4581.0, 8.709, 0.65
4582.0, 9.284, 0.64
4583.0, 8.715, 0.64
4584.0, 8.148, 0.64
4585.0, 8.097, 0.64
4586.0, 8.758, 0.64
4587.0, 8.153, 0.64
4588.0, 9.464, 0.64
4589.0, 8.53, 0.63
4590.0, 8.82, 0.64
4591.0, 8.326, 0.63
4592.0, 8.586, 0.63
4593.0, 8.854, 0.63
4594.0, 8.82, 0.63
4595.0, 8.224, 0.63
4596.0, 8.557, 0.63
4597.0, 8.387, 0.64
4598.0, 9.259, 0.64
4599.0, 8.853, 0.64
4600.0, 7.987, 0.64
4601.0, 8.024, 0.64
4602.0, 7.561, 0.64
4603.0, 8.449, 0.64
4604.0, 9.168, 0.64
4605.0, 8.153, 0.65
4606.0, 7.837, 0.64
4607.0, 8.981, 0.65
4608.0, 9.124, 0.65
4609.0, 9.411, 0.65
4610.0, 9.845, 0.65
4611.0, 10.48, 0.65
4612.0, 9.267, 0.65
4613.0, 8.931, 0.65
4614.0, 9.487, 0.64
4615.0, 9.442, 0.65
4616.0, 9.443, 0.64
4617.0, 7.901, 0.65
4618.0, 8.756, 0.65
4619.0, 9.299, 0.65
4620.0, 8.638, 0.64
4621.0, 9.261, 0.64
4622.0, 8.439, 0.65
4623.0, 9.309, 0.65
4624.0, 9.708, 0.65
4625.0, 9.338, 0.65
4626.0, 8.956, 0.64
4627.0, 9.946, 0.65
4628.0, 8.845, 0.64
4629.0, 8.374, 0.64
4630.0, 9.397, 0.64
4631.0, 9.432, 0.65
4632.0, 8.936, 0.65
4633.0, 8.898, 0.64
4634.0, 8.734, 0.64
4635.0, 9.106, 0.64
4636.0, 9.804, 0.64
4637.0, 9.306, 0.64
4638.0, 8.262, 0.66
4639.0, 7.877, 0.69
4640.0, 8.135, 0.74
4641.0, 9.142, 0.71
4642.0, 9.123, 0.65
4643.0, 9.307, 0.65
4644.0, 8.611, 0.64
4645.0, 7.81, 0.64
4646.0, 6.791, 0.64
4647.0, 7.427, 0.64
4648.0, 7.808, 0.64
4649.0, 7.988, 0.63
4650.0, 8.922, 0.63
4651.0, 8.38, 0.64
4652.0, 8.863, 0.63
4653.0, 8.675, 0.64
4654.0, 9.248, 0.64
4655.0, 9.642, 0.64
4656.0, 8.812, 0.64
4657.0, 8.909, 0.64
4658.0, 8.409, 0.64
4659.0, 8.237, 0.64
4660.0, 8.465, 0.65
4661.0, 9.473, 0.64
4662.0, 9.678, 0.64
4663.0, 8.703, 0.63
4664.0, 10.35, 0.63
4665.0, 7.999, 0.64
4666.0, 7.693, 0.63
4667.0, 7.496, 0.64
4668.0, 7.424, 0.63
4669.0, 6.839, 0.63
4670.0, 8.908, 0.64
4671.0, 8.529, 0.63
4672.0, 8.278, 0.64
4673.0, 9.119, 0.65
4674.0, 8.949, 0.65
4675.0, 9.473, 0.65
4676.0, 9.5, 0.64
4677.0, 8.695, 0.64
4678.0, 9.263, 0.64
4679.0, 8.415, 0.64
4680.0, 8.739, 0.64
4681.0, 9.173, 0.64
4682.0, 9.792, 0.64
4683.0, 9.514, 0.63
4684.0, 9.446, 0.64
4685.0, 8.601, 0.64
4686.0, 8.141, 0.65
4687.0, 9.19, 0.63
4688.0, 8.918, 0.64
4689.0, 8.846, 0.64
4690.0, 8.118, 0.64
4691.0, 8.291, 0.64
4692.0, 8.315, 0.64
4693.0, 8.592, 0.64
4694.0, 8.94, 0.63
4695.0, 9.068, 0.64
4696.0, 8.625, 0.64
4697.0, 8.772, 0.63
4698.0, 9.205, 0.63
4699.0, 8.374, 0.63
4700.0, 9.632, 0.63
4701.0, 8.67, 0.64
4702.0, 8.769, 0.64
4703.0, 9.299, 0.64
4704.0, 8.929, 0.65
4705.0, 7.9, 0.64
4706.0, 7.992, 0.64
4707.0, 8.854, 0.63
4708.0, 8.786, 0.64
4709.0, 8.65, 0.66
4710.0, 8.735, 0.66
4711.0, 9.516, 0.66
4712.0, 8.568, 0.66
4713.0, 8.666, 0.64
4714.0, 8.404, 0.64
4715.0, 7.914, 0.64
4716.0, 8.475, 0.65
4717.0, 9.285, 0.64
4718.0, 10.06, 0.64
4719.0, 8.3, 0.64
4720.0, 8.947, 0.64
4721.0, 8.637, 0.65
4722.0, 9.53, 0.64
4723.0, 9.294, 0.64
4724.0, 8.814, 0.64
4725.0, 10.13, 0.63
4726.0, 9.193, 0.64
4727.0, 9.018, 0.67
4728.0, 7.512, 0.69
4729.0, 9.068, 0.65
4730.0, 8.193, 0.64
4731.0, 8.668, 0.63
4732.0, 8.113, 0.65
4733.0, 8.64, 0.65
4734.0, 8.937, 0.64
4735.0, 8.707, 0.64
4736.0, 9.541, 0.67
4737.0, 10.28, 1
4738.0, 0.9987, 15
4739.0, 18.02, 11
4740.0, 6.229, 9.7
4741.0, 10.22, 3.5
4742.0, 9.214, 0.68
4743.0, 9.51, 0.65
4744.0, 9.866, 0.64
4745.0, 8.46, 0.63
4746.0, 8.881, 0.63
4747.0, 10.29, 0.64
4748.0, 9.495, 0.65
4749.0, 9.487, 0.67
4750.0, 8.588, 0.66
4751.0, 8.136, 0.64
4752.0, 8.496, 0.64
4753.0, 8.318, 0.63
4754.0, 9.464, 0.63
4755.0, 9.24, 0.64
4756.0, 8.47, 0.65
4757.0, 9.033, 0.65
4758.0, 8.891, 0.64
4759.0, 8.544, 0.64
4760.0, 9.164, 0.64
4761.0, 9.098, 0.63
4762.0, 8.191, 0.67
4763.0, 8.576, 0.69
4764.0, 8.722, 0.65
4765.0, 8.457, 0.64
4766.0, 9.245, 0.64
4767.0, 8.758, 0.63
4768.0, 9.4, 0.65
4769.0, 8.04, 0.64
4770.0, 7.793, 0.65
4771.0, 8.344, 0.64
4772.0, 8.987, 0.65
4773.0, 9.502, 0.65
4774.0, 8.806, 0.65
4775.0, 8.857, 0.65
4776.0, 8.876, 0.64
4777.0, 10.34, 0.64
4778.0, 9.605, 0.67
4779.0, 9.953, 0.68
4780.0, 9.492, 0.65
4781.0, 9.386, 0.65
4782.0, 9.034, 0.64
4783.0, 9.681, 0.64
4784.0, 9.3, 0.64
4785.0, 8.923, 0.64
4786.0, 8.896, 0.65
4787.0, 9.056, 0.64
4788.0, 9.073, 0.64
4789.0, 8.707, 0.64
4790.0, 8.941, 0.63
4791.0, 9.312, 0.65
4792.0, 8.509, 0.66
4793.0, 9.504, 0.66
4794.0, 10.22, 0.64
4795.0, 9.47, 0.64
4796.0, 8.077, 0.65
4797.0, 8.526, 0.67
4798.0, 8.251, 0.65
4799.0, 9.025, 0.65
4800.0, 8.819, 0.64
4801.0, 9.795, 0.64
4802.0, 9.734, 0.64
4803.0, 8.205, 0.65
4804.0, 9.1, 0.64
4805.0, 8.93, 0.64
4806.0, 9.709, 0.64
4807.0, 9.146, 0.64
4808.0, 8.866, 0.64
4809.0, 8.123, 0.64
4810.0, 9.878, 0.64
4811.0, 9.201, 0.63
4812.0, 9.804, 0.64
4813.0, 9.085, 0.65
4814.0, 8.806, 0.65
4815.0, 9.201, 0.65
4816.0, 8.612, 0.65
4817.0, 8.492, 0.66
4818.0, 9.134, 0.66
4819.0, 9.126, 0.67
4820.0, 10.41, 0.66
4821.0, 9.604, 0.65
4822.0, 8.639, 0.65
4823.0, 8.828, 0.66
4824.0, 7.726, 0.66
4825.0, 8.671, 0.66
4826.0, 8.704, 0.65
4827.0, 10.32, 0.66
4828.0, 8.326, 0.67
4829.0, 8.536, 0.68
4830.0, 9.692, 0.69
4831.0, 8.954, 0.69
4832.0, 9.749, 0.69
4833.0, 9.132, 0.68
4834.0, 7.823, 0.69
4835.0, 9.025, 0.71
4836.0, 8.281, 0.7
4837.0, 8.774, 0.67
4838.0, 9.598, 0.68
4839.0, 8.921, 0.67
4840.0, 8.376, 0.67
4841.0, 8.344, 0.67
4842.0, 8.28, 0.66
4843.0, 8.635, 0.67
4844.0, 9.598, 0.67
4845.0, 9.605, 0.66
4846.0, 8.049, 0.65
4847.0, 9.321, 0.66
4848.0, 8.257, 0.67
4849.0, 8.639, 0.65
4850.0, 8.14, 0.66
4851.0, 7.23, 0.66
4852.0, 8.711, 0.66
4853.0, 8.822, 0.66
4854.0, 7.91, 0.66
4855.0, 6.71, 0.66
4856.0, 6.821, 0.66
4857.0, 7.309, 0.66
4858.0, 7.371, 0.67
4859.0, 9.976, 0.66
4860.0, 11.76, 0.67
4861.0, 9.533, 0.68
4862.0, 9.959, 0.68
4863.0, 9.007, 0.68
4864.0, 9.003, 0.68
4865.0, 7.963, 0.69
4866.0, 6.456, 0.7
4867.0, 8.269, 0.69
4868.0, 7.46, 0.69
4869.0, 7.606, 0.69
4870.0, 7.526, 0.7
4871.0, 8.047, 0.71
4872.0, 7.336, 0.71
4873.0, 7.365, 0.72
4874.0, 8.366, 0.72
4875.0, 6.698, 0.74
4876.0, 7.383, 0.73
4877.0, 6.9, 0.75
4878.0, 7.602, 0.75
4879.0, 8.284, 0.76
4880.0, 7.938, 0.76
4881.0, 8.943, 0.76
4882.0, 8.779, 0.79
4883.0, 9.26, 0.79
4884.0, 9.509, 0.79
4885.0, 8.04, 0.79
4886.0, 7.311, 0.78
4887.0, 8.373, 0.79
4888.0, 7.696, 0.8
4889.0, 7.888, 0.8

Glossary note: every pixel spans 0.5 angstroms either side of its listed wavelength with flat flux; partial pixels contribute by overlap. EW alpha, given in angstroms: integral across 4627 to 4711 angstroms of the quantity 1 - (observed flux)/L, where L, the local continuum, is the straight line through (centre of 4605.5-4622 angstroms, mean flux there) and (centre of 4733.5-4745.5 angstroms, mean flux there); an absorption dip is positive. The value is 3.7 angstroms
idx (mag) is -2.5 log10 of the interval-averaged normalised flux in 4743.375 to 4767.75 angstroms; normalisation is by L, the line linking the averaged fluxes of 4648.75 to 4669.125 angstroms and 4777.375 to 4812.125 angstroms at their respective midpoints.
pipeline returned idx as 0.01 mag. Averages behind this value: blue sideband 8.62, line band 8.92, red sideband 9.15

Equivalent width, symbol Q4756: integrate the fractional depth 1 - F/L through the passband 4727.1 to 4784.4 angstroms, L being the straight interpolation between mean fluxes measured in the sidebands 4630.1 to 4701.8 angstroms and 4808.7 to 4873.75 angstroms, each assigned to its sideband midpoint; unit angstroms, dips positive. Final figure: -1.85 angstroms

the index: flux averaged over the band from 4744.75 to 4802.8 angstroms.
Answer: 9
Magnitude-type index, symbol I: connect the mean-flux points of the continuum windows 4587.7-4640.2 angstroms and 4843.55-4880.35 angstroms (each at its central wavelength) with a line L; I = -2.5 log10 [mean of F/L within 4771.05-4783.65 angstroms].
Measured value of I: -0.11 mag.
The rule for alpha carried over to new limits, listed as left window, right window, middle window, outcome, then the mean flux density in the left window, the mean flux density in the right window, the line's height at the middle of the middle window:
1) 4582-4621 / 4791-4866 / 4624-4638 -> -0.6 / 8.77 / 8.86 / 8.78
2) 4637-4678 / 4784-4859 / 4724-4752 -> -1.0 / 8.57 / 8.82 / 8.69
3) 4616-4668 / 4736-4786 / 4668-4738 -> 1.1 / 8.75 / 9.04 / 8.9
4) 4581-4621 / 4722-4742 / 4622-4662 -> 0.2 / 8.78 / 8.95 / 8.83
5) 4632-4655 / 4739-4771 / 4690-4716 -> 0.3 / 8.59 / 8.98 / 8.8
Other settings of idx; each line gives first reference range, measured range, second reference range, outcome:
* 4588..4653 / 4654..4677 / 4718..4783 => 0.02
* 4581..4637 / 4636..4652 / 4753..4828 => 0.07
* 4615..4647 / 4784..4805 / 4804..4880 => -0.04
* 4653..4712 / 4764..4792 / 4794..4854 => -0.02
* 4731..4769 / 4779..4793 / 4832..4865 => -0.04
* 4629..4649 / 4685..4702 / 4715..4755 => 0.01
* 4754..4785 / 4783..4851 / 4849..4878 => -0.05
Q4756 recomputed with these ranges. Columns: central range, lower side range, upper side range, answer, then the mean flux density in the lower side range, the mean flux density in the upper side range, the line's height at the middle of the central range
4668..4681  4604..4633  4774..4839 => 0.6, 9.1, 9.08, 9.1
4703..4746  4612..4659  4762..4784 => 0.4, 8.82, 9.03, 8.95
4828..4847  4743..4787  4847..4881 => -1.2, 9.01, 8.1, 8.35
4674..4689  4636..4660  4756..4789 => -0.7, 8.53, 8.99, 8.66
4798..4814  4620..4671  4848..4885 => -1.5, 8.7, 8.18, 8.32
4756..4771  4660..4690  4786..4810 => 0.4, 8.78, 9.02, 8.95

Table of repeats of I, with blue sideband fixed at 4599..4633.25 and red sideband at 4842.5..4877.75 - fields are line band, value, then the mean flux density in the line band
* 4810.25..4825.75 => -0.09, 9.03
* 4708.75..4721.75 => -0.02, 8.8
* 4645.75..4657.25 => 0.05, 8.48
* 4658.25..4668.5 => 0.03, 8.55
